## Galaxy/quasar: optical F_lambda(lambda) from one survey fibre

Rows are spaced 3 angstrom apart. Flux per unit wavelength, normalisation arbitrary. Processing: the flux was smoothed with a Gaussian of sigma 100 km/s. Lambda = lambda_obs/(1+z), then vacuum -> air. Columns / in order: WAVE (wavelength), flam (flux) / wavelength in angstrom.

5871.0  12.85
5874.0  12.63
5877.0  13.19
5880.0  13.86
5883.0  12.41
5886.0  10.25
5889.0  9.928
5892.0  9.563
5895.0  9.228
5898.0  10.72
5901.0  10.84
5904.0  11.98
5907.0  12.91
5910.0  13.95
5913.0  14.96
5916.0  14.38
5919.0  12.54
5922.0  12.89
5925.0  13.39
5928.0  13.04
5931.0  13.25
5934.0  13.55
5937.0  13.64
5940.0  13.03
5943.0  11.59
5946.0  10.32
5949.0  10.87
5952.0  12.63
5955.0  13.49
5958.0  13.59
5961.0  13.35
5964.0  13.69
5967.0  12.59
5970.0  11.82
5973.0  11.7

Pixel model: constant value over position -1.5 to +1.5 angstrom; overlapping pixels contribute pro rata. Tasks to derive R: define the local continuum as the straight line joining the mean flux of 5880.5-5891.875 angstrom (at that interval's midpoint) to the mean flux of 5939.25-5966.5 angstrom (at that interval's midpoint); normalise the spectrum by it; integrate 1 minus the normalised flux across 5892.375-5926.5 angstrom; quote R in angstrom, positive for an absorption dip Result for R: -2.7 angstrom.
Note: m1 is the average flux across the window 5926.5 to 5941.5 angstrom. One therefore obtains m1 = 13.3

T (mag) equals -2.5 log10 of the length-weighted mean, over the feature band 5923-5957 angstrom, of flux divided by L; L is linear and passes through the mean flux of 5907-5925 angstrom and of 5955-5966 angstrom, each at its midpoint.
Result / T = 0.08 mag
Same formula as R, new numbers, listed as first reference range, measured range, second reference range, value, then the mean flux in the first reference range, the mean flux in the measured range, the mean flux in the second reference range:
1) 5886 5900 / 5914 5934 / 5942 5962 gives -3.9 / 9.94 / 13.3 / 12.3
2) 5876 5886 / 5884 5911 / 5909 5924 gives 4.5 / 12.7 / 11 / 13.7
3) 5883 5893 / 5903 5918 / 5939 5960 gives -3.6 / 10.3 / 13.7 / 12.2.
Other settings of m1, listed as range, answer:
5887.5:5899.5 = 9.86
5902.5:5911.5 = 12.9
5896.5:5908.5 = 11.6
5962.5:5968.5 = 13.1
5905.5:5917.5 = 14.1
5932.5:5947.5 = 12.4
